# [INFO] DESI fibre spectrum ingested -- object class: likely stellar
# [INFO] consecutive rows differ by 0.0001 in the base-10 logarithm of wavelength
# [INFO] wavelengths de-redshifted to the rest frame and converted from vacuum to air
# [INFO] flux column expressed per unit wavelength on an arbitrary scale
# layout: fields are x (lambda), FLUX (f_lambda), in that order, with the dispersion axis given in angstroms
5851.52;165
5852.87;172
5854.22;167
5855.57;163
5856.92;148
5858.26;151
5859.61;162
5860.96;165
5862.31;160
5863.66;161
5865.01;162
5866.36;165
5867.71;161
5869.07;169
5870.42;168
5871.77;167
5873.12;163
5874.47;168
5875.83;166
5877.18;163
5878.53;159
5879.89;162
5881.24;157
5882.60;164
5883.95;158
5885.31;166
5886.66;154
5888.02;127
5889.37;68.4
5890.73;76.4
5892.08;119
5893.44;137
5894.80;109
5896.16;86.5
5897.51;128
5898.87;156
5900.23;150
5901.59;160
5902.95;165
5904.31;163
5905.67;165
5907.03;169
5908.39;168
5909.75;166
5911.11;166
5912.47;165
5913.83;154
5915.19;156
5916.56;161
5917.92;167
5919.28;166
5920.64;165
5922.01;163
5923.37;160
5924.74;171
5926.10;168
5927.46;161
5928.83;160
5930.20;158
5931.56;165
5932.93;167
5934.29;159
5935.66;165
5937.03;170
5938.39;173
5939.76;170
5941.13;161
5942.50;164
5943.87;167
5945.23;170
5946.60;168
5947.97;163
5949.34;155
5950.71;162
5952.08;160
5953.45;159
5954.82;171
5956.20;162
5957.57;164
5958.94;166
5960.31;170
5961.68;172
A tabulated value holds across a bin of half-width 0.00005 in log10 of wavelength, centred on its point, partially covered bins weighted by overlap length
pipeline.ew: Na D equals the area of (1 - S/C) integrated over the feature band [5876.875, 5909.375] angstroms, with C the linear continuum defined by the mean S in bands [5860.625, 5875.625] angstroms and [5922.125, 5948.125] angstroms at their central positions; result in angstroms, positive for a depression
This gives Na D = 4.3 angstroms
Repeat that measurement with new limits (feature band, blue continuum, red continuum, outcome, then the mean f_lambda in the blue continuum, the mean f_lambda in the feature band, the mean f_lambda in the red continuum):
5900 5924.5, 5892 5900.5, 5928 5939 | -3.6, 126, 163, 165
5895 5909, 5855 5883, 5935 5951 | 1.2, 162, 150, 166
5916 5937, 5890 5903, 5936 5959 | -2.1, 127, 164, 165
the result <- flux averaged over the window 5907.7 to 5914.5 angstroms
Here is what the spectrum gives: 164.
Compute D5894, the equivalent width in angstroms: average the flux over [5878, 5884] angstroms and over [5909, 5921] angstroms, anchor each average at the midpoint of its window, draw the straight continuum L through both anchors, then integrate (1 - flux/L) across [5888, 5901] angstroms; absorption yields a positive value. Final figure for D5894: 3.69 angstroms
